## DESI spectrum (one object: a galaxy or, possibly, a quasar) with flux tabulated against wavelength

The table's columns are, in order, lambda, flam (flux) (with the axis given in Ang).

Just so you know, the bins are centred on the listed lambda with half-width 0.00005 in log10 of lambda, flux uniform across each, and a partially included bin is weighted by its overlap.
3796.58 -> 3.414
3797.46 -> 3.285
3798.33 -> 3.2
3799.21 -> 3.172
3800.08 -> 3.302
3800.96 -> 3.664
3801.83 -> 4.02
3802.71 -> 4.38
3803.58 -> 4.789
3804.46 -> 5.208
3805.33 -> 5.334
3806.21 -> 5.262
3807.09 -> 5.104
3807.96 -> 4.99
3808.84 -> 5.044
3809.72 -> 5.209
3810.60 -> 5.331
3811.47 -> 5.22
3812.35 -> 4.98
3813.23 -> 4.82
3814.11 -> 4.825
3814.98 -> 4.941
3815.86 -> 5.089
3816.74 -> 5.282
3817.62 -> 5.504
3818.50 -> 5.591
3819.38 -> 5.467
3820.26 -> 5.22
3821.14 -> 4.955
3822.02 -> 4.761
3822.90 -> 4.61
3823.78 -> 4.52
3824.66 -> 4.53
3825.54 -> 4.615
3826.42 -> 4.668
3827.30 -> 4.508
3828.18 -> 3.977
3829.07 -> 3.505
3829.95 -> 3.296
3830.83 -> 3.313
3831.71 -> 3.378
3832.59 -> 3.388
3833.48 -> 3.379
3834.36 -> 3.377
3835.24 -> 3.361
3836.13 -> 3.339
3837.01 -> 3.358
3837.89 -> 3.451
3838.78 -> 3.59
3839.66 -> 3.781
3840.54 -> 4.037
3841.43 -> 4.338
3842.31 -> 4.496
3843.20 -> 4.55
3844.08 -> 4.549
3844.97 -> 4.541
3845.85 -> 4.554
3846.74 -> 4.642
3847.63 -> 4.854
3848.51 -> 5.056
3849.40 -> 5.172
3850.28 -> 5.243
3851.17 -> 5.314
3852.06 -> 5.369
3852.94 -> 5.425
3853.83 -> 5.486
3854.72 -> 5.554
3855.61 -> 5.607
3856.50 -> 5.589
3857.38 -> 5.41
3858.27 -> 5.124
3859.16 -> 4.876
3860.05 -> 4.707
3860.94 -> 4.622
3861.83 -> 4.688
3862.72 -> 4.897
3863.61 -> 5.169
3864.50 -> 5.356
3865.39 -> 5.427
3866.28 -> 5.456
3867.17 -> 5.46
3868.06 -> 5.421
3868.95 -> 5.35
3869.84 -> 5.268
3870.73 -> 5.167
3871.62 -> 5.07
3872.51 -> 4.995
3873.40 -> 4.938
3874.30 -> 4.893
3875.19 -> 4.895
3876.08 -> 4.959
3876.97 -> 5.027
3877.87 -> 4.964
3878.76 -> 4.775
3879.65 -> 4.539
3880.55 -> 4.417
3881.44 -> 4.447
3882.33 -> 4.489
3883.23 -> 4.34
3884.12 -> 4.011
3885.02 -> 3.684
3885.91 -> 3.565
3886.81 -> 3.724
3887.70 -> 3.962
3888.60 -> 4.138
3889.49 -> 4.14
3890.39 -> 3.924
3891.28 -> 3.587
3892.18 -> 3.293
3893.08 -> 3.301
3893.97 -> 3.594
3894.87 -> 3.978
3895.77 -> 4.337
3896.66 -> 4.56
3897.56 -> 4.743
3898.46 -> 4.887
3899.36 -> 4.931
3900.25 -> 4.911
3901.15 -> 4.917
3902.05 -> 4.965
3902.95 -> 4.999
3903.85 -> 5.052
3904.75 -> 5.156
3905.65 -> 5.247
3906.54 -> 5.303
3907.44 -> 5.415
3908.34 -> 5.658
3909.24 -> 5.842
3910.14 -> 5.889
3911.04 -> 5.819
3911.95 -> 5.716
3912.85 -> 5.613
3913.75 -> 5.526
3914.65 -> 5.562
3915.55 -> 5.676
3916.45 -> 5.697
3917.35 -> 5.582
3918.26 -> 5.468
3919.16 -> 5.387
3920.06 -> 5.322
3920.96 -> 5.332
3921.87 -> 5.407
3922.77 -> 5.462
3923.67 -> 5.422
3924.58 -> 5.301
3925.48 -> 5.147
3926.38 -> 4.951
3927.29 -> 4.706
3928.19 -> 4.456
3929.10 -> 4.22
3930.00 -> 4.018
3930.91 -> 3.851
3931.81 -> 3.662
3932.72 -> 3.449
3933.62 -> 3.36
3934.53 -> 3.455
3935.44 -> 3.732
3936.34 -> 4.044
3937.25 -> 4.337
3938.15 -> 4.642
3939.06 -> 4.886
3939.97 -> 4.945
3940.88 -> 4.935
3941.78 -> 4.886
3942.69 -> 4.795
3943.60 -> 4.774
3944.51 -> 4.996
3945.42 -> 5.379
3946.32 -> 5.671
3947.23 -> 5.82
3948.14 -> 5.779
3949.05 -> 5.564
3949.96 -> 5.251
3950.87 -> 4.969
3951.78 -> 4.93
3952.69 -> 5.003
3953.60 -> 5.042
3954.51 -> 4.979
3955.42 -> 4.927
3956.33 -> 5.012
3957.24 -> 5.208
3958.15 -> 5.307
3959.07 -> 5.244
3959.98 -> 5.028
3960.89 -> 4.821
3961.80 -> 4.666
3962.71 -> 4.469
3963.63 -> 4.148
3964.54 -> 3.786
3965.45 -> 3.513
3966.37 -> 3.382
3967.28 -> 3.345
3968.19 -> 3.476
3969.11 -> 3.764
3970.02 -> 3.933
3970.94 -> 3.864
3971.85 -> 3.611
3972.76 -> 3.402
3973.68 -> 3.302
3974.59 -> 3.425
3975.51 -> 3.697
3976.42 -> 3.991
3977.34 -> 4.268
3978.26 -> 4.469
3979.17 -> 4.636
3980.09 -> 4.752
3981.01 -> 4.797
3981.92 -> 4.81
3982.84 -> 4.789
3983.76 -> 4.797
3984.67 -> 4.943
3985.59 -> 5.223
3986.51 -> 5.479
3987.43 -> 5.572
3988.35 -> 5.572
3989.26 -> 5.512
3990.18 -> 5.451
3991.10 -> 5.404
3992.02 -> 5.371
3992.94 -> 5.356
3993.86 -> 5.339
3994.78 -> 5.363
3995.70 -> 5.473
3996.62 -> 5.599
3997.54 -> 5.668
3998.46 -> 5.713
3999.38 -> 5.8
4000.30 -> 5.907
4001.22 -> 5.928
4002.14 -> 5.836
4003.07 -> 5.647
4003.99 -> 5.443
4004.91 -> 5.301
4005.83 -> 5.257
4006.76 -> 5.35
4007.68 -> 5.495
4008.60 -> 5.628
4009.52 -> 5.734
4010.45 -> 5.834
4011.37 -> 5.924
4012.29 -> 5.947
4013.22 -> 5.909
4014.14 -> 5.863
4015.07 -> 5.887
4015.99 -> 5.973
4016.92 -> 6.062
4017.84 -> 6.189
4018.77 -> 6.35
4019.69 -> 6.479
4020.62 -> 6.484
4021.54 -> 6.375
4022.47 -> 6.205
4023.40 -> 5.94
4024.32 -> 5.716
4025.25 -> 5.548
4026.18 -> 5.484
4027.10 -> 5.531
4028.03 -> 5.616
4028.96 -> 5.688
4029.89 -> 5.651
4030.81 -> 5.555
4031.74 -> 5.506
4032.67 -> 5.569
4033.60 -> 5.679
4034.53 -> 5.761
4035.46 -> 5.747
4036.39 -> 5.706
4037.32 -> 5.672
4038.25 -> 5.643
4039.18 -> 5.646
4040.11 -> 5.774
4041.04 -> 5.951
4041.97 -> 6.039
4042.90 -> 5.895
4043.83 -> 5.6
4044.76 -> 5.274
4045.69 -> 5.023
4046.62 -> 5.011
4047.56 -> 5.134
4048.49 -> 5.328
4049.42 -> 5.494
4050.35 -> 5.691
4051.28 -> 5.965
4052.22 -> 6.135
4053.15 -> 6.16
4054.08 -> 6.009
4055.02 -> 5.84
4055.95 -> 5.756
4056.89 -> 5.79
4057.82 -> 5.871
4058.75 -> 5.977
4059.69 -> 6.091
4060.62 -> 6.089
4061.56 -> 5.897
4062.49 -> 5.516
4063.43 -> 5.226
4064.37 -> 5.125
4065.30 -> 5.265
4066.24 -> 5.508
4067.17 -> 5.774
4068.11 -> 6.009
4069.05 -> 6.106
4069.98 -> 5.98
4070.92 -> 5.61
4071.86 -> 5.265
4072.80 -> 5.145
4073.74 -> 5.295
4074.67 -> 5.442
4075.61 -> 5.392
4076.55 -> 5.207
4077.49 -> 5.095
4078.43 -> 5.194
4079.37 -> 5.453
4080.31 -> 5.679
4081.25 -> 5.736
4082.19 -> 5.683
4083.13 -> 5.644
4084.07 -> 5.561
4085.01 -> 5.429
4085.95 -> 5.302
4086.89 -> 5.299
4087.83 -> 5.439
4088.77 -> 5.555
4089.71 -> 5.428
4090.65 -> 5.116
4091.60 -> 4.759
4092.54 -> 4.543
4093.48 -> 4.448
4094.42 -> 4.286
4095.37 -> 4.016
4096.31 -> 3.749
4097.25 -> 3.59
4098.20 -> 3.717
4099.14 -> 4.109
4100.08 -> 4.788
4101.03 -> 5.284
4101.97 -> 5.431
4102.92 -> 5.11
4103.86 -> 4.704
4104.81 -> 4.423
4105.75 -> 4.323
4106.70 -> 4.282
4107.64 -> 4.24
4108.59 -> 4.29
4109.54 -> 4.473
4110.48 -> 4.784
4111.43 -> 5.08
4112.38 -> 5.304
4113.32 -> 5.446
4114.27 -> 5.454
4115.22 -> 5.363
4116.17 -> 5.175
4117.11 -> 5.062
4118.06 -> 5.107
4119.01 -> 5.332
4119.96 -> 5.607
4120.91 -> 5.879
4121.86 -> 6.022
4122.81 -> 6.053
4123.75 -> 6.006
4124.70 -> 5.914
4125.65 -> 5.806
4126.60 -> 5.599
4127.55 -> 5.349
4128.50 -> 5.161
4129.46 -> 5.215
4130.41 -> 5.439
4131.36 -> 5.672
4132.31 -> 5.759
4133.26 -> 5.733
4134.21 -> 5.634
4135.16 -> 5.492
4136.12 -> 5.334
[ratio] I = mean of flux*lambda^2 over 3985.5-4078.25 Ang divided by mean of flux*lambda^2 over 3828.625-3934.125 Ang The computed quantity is 1.3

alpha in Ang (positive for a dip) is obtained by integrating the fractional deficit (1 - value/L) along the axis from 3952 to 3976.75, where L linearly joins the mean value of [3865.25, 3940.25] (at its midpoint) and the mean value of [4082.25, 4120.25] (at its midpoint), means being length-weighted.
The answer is 2.9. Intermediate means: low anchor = 4.76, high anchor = 4.88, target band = 4.24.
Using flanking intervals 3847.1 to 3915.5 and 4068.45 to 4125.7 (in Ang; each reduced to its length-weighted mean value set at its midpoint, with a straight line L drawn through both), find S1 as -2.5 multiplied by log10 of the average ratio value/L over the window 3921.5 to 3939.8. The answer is 0.12 mag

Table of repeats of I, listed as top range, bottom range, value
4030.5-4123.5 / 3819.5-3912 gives 1.28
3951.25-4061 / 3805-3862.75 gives 1.24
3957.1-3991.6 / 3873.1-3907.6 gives 1.04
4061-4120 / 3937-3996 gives 1.14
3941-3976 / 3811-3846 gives 1.12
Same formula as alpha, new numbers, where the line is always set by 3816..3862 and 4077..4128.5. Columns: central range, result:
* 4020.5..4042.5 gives -3.64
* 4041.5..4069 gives -3.80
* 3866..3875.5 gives -1.15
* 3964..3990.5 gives 2.79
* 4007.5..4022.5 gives -3.41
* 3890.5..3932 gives -2.26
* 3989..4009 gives -2.72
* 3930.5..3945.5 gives 1.31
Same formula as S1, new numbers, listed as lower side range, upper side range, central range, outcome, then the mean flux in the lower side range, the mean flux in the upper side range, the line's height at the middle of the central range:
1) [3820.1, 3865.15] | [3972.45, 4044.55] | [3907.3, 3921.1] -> -0.14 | 4.51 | 5.47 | 4.92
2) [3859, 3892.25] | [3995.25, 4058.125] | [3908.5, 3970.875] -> 0.06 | 4.66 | 5.74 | 5.12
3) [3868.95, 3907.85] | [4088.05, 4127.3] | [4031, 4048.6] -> -0.15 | 4.56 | 4.97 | 4.84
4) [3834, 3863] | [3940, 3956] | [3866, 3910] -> 0.04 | 4.64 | 5.15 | 4.84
